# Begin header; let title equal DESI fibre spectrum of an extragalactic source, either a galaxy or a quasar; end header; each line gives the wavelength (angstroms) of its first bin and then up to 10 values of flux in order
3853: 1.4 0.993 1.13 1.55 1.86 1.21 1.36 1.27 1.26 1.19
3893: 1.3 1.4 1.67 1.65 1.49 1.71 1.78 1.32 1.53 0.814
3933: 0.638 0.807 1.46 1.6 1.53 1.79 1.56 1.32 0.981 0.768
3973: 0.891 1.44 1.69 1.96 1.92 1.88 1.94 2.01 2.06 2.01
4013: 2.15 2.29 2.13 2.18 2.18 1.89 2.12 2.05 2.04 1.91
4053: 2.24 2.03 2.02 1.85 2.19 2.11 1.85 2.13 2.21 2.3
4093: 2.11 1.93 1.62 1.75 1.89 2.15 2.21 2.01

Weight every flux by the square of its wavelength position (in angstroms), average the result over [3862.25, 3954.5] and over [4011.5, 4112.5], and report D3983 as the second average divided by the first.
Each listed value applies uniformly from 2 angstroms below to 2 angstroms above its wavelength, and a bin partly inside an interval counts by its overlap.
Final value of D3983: 1.59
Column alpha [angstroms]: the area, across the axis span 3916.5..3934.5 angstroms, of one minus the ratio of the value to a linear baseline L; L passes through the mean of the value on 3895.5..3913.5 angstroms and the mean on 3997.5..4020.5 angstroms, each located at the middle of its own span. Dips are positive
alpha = 5.2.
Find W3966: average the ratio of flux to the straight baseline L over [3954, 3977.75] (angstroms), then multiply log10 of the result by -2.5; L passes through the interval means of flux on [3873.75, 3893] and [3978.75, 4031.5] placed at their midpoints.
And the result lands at 0.451 mag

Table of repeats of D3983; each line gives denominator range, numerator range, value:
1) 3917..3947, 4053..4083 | 1.81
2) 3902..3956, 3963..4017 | 1.25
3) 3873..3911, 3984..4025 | 1.56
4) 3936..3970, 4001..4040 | 1.62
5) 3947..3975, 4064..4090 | 1.76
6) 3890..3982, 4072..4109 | 1.60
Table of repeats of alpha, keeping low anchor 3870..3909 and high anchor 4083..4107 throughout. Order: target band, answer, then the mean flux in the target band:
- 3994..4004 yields -1.6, 1.97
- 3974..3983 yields 0.9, 1.49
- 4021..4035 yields -2.3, 2.09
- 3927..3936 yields 4.6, 0.735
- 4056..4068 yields -0.6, 1.98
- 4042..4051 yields -0.7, 1.98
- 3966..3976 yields 4.4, 0.906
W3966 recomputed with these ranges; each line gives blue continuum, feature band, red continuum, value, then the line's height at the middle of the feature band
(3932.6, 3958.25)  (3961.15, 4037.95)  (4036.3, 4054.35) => -0.02 mag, 1.75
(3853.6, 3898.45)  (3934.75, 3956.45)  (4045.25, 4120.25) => 0.09 mag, 1.56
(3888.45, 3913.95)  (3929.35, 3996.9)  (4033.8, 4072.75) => 0.24 mag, 1.72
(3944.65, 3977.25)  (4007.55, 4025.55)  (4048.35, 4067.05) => -0.25 mag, 1.71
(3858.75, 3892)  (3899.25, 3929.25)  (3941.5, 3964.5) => -0.08 mag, 1.43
